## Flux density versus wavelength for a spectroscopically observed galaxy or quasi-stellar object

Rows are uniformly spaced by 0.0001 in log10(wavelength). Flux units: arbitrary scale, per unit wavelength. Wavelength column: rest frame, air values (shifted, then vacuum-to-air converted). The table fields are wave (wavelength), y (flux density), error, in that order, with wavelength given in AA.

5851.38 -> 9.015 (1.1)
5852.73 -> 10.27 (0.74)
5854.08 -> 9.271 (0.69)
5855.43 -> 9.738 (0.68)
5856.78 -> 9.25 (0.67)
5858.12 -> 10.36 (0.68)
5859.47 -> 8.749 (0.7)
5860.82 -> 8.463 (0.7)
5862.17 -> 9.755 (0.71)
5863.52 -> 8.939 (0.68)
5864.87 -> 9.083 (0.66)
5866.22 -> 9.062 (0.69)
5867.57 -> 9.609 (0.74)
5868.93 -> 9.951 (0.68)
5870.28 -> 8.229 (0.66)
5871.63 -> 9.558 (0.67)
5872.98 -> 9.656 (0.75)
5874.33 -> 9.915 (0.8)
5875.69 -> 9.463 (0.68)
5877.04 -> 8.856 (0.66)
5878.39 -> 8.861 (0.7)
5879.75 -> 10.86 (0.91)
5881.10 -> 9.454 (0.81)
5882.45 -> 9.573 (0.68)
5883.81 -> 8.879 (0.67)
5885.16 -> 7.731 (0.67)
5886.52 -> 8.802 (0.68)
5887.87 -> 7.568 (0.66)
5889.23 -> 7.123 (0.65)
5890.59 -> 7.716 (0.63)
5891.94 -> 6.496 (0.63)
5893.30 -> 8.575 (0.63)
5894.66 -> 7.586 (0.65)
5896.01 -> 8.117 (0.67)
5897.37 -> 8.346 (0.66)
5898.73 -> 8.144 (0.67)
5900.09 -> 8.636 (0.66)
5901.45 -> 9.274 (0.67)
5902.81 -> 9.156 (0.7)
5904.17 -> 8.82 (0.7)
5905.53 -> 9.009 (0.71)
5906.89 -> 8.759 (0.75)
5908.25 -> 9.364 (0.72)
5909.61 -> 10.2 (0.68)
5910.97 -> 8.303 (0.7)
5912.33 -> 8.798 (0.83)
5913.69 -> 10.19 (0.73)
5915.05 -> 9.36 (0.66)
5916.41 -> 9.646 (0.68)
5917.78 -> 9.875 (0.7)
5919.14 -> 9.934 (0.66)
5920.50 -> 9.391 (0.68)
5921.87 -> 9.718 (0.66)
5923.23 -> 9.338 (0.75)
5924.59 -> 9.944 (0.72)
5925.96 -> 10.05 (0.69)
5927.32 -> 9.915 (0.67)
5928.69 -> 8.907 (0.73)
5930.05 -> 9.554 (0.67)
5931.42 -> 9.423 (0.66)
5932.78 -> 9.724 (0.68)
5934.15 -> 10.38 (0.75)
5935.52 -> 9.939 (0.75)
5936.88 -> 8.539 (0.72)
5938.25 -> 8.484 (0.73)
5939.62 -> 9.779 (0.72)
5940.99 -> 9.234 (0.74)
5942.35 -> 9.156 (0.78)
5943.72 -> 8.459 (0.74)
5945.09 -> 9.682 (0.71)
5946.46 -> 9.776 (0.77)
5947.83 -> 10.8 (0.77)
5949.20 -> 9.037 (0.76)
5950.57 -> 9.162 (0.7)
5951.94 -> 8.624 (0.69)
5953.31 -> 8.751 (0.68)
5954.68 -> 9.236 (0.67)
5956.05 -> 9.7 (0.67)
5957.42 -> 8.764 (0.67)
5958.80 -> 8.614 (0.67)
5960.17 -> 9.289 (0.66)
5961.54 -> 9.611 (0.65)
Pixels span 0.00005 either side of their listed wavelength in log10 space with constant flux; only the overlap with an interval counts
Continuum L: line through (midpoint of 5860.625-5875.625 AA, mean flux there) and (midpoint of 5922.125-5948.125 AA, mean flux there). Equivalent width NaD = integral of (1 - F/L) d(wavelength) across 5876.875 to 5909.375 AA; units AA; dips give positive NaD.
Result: 2.8 AA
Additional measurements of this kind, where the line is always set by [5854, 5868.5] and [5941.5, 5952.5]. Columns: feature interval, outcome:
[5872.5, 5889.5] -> 0.5 AA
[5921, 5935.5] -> -0.6 AA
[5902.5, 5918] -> 0.1 AA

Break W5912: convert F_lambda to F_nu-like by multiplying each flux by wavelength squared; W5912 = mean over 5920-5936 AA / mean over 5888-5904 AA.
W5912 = 1.21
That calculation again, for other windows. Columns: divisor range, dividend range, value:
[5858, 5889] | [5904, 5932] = 1.05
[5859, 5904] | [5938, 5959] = 1.07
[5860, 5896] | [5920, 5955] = 1.09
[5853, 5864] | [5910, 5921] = 1.03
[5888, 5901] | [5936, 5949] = 1.20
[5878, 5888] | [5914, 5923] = 1.08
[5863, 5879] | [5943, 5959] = 1.02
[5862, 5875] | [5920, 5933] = 1.05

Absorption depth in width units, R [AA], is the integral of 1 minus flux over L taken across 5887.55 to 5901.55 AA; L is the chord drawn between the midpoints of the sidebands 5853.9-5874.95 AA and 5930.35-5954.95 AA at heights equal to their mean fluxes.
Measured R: 2.14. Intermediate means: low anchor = 9.35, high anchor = 9.35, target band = 7.91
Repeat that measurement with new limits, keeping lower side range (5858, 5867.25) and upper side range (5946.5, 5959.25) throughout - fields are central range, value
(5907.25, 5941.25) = -1.2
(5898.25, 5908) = 0.3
